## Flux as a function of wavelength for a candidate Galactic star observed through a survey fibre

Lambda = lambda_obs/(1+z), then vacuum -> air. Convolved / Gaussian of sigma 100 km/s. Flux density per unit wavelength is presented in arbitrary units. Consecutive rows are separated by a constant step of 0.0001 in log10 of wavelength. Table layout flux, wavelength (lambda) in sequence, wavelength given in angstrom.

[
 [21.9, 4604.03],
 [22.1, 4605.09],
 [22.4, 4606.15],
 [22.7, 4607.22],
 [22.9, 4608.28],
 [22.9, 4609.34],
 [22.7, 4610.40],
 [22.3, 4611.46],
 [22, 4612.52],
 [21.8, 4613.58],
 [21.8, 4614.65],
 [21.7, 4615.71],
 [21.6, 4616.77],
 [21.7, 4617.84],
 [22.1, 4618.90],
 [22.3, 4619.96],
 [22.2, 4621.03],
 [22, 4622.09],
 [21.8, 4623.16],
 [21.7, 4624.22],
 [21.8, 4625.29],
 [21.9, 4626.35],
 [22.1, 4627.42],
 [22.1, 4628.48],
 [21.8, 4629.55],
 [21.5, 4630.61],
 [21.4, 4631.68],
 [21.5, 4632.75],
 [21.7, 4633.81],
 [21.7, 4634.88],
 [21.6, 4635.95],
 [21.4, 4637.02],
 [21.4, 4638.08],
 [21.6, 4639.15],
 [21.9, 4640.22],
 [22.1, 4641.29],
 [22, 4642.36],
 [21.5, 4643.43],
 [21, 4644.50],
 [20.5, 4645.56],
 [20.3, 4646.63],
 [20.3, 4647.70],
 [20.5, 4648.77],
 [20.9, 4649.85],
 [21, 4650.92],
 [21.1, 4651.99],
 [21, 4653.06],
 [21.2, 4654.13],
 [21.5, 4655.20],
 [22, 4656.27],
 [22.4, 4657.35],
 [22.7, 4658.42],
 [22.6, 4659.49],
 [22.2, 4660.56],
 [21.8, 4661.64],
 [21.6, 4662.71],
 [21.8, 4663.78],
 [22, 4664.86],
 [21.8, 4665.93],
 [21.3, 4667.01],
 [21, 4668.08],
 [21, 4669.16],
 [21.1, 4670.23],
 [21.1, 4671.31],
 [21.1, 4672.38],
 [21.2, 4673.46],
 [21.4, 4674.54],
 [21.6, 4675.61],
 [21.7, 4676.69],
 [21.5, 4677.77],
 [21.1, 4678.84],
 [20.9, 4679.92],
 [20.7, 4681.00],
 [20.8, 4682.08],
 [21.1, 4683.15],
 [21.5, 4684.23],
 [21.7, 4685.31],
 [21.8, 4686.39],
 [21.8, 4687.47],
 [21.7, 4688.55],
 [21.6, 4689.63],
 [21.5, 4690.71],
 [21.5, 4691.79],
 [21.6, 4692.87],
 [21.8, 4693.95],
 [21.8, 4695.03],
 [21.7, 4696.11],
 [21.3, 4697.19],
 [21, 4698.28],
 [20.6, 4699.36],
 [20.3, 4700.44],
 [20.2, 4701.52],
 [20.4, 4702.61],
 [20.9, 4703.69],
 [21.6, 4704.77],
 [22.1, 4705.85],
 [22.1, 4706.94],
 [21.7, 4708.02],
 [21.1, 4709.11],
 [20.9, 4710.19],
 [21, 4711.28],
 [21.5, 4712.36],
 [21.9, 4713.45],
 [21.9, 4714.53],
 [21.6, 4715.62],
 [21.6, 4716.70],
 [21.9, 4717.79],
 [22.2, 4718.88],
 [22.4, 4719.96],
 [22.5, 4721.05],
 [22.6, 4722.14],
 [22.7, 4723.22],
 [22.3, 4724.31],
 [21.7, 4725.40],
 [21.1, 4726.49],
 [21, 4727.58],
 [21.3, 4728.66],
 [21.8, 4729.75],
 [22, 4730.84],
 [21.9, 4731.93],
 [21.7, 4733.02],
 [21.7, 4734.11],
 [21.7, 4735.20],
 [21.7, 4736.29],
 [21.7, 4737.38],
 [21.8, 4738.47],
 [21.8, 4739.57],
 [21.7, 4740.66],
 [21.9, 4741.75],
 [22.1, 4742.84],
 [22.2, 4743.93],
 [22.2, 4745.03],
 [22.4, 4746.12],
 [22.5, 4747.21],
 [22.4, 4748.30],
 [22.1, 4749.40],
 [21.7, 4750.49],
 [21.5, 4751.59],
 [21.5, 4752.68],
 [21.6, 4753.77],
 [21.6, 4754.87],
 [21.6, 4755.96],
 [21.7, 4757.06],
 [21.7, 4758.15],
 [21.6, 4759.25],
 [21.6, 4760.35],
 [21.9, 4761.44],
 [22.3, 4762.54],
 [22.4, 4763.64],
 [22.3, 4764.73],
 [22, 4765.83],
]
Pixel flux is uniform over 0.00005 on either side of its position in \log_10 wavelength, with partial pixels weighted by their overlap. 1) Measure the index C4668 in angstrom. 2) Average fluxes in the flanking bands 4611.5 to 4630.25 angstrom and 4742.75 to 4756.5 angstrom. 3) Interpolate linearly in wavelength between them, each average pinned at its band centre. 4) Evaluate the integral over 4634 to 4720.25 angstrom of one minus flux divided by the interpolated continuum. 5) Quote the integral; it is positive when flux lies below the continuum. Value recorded 2.0 angstrom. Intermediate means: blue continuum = 21.9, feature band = 21.4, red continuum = 22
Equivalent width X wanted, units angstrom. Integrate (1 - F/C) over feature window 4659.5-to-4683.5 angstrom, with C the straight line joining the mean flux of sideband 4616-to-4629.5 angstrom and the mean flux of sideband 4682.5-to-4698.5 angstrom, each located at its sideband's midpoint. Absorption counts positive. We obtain 0.3 angstrom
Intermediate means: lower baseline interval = 21.9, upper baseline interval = 21.6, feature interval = 21.4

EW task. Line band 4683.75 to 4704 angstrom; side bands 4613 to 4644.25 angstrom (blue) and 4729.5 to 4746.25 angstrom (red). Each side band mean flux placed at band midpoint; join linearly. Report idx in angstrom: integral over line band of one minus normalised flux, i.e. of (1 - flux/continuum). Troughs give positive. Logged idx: 0.5 angstrom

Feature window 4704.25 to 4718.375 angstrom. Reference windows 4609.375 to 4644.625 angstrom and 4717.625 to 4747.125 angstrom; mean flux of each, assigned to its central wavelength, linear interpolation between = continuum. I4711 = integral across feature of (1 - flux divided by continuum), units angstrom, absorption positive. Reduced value 0.2 angstrom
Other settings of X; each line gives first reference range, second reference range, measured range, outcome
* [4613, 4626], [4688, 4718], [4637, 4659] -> 0.4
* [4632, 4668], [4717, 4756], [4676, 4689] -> 0.2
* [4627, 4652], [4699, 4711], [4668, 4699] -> -0.3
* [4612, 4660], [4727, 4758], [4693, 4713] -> 0.5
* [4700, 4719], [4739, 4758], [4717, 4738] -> -0.3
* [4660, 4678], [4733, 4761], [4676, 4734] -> 0.3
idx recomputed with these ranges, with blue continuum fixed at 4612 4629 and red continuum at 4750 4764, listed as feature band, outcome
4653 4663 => 0.0 angstrom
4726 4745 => 0.0 angstrom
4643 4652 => 0.5 angstrom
